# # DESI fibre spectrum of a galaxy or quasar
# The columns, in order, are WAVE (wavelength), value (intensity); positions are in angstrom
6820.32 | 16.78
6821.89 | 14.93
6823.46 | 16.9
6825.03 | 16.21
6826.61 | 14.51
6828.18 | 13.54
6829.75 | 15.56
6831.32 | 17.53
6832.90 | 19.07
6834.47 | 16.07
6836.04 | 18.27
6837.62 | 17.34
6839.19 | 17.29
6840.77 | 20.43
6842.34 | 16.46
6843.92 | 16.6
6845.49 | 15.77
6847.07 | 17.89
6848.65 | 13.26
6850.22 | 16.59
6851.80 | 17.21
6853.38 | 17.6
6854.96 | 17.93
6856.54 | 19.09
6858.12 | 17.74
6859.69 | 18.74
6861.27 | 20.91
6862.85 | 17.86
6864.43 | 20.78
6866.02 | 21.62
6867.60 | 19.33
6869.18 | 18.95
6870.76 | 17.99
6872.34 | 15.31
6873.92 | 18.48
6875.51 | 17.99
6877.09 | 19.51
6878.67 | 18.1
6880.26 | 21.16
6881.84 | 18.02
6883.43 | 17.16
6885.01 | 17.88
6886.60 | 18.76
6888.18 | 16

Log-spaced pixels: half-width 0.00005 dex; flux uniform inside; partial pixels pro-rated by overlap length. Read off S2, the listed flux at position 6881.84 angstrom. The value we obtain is 18.02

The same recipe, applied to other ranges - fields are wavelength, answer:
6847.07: 17.89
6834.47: 16.07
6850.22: 16.59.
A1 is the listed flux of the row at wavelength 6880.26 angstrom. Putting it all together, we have 21.16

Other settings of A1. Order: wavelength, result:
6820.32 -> 16.78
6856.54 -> 19.09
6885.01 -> 17.88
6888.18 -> 16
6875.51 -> 17.99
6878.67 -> 18.1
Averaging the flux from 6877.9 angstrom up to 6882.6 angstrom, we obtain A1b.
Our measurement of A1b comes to 19.1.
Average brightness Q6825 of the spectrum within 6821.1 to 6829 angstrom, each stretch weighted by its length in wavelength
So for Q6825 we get 15.2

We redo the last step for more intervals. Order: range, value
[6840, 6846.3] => 17.3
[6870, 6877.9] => 17.9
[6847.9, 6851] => 15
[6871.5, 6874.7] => 16.9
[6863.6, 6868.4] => 20.5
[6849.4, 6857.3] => 17.7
